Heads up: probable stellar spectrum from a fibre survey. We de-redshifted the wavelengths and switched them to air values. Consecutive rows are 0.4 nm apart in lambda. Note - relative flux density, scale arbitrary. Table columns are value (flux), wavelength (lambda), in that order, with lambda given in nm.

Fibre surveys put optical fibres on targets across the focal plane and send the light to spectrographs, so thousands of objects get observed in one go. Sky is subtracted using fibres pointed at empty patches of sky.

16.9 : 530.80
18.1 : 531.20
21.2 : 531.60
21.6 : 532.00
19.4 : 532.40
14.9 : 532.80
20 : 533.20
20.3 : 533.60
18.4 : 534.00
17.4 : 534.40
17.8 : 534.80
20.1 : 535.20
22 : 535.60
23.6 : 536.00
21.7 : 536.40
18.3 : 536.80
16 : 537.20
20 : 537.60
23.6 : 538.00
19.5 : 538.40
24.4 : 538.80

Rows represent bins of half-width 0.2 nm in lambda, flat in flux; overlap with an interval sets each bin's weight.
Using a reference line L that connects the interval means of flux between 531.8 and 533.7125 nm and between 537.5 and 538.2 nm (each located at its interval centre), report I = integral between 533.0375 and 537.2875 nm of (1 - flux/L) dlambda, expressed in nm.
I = 0.17 nm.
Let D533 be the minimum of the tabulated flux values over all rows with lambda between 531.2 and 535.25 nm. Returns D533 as 14.9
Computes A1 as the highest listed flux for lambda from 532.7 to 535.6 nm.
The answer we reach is 22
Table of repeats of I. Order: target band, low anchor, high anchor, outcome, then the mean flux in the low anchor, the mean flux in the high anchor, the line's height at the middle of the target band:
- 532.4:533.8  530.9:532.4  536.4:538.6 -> 0.095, 20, 19.7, 19.9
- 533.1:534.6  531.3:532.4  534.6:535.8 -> 0.098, 20.7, 20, 20.3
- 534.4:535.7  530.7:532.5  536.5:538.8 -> 0.027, 19.6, 20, 19.8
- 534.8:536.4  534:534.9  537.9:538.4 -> -0.191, 17.8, 22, 19.1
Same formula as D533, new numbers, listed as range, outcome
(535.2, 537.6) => 16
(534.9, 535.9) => 20.1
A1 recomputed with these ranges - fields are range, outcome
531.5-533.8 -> 21.6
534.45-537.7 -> 23.6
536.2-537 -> 21.7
